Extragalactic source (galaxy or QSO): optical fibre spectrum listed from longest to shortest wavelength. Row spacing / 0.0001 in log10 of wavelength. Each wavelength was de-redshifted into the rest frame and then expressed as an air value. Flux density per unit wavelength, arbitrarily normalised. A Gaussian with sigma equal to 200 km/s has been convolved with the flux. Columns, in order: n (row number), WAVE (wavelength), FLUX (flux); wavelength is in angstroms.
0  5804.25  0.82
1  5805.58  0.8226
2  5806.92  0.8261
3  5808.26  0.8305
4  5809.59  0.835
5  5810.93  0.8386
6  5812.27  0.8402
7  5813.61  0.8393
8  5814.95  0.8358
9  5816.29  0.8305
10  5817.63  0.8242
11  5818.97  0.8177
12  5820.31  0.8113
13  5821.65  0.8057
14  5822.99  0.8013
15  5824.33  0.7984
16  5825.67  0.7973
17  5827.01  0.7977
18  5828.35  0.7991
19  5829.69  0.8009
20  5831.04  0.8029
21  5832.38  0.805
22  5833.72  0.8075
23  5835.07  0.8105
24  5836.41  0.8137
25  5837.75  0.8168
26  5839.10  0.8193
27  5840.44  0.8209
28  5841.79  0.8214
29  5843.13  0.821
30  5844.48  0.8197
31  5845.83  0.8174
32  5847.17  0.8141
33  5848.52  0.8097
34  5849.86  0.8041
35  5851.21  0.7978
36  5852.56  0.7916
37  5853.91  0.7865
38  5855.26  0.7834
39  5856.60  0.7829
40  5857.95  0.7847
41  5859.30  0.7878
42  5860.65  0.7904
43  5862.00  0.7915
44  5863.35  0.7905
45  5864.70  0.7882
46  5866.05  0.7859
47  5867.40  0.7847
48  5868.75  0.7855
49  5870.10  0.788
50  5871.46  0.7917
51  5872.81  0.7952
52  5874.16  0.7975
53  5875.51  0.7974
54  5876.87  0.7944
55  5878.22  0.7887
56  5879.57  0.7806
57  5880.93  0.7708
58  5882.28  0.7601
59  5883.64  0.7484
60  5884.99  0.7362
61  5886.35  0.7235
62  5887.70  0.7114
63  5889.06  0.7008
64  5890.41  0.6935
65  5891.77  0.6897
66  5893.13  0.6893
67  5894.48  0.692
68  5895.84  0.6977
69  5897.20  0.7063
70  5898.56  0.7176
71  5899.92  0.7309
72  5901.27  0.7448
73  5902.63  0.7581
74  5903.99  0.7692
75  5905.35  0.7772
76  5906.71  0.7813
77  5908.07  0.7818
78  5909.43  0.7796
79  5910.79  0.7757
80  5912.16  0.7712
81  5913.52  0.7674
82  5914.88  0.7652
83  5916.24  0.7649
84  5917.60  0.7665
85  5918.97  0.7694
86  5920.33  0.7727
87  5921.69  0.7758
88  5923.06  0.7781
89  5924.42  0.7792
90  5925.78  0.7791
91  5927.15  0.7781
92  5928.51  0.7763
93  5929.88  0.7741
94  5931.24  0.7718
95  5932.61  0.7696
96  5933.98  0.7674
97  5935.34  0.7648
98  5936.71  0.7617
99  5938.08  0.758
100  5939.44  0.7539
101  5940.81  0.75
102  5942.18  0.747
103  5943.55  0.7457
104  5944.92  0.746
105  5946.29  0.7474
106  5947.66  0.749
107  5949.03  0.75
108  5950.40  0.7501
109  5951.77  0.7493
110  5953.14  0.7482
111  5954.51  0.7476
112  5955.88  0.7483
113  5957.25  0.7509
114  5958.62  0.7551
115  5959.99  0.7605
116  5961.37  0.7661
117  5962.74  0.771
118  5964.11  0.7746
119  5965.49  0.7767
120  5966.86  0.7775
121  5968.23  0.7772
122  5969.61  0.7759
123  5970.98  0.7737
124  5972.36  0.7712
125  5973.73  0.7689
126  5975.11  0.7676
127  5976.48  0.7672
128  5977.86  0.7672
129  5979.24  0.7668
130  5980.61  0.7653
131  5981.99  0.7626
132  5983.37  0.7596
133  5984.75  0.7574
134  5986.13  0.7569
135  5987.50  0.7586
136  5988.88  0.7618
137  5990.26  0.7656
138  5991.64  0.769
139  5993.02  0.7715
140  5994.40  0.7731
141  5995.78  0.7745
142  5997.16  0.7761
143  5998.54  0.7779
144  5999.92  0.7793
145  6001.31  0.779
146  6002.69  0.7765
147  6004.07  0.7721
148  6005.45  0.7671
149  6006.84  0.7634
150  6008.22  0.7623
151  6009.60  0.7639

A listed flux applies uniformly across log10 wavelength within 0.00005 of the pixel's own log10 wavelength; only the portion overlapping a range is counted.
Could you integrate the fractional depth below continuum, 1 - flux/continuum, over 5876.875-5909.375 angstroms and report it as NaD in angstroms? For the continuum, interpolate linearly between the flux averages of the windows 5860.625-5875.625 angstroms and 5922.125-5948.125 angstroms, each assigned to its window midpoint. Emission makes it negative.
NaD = 1.7 angstroms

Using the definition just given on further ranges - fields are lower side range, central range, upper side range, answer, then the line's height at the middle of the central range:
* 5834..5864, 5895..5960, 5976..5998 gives 1.9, 0.782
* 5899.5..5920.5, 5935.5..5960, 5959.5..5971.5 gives 0.6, 0.771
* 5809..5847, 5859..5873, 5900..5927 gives 0.1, 0.796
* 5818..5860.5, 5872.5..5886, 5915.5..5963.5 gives 0.2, 0.787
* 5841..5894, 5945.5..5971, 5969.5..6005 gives 0.4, 0.771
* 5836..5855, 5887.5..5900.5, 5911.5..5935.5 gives 1.4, 0.787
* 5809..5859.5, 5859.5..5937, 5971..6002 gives 3.0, 0.793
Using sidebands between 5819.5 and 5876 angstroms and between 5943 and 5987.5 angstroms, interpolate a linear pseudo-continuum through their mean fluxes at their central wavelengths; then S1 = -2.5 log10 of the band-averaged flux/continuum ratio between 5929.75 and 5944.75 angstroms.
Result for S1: 0.02 mag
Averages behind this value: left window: 0.801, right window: 0.761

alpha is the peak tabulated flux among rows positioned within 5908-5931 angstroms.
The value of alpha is 0.7818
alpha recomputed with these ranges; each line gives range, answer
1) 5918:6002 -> 0.7793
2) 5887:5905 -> 0.7692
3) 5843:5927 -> 0.821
